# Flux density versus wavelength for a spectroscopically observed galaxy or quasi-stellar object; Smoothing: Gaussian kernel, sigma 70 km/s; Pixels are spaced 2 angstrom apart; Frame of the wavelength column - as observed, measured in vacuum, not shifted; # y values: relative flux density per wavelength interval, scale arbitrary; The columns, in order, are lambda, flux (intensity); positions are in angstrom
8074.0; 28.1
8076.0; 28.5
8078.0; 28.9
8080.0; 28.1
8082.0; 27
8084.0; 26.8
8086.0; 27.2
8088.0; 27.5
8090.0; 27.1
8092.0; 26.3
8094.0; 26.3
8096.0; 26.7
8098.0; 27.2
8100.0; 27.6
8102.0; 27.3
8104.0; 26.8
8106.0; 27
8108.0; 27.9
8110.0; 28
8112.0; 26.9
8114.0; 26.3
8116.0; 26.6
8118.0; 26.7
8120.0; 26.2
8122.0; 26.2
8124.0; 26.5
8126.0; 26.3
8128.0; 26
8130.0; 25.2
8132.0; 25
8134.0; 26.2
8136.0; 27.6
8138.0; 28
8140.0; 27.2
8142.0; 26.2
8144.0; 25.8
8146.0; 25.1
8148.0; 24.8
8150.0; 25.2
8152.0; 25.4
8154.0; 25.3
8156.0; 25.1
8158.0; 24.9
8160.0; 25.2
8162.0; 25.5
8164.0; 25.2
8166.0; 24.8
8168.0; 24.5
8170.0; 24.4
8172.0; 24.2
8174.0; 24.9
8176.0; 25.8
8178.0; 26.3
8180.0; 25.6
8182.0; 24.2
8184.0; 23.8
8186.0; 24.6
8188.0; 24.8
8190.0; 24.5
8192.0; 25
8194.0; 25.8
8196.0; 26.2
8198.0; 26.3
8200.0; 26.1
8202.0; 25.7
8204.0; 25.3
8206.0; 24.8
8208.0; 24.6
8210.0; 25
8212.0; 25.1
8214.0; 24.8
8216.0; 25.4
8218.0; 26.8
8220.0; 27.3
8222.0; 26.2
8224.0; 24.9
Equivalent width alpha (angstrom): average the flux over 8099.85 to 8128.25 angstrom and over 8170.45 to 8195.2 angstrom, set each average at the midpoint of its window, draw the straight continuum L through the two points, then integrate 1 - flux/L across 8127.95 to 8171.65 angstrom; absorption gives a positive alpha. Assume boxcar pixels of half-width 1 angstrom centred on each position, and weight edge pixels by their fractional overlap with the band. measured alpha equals 0.5 angstrom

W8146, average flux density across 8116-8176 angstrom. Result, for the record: 25.7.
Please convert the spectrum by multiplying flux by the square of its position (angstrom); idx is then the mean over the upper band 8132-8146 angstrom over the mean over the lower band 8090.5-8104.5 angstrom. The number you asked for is 1.0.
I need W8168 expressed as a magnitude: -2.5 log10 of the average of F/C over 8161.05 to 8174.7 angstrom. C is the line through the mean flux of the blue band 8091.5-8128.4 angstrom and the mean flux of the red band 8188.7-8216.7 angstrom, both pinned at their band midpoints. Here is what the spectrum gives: 0.05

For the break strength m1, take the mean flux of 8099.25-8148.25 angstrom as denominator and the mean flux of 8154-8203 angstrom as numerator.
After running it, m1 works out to 0.9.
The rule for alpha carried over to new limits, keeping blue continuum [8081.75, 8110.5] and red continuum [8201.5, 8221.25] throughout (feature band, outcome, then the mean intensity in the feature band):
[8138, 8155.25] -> 0.4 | 25.8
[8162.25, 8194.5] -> 1.3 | 24.9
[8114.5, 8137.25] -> 0.4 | 26.2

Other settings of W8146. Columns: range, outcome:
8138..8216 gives 25.2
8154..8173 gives 24.9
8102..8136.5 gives 26.6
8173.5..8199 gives 25.2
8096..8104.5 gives 27.2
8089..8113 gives 27.1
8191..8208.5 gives 25.6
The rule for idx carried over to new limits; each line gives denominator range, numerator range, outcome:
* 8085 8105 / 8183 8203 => 0.96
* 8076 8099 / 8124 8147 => 0.97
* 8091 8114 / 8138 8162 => 0.96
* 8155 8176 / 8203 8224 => 1.04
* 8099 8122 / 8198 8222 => 0.97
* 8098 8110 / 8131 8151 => 0.96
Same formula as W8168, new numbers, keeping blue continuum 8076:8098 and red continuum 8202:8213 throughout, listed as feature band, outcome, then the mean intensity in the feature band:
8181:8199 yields 0.014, 25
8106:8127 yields -0.003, 26.8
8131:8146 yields -0.007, 26.5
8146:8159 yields 0.039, 25.1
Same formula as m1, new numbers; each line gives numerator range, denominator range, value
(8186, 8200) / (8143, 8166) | 1.01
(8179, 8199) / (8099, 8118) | 0.92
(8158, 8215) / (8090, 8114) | 0.93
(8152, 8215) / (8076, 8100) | 0.92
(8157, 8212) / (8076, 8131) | 0.93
